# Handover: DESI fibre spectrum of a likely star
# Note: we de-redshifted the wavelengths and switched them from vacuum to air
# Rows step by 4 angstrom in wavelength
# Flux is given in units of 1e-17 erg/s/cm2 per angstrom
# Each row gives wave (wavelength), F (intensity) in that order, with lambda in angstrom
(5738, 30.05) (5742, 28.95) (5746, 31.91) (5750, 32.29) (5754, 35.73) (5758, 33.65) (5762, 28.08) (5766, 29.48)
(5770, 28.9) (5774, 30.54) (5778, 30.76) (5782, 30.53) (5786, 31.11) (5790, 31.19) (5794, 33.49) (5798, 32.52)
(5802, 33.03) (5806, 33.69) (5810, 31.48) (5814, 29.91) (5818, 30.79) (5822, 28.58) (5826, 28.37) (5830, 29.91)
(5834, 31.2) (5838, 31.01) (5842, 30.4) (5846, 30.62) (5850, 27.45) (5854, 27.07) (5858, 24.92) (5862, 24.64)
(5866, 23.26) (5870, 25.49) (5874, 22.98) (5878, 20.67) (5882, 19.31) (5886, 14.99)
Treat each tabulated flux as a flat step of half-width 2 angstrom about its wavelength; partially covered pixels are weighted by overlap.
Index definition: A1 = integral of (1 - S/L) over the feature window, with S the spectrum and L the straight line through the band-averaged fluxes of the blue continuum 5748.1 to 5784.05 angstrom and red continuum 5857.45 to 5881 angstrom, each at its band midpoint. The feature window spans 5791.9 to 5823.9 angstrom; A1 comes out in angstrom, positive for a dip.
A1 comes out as -4.2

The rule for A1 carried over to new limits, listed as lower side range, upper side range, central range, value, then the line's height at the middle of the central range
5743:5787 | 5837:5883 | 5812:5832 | -1.2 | 27.9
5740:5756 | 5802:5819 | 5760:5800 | 1.6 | 31.9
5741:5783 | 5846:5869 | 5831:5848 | -2.4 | 26.9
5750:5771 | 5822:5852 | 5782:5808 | -1.4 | 30.7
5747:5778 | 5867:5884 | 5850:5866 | -1.3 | 23.6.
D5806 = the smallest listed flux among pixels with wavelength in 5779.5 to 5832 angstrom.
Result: 28.37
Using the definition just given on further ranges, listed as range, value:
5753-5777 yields 28.08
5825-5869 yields 23.26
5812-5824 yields 28.58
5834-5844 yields 30.4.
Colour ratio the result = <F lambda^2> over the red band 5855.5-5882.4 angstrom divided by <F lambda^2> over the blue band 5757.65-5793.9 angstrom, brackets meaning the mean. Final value 0.79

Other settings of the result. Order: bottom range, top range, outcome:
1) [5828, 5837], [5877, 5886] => 0.62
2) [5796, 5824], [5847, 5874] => 0.82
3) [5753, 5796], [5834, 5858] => 0.96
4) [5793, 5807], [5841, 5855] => 0.89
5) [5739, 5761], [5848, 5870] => 0.82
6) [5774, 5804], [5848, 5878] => 0.80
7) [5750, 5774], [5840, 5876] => 0.87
